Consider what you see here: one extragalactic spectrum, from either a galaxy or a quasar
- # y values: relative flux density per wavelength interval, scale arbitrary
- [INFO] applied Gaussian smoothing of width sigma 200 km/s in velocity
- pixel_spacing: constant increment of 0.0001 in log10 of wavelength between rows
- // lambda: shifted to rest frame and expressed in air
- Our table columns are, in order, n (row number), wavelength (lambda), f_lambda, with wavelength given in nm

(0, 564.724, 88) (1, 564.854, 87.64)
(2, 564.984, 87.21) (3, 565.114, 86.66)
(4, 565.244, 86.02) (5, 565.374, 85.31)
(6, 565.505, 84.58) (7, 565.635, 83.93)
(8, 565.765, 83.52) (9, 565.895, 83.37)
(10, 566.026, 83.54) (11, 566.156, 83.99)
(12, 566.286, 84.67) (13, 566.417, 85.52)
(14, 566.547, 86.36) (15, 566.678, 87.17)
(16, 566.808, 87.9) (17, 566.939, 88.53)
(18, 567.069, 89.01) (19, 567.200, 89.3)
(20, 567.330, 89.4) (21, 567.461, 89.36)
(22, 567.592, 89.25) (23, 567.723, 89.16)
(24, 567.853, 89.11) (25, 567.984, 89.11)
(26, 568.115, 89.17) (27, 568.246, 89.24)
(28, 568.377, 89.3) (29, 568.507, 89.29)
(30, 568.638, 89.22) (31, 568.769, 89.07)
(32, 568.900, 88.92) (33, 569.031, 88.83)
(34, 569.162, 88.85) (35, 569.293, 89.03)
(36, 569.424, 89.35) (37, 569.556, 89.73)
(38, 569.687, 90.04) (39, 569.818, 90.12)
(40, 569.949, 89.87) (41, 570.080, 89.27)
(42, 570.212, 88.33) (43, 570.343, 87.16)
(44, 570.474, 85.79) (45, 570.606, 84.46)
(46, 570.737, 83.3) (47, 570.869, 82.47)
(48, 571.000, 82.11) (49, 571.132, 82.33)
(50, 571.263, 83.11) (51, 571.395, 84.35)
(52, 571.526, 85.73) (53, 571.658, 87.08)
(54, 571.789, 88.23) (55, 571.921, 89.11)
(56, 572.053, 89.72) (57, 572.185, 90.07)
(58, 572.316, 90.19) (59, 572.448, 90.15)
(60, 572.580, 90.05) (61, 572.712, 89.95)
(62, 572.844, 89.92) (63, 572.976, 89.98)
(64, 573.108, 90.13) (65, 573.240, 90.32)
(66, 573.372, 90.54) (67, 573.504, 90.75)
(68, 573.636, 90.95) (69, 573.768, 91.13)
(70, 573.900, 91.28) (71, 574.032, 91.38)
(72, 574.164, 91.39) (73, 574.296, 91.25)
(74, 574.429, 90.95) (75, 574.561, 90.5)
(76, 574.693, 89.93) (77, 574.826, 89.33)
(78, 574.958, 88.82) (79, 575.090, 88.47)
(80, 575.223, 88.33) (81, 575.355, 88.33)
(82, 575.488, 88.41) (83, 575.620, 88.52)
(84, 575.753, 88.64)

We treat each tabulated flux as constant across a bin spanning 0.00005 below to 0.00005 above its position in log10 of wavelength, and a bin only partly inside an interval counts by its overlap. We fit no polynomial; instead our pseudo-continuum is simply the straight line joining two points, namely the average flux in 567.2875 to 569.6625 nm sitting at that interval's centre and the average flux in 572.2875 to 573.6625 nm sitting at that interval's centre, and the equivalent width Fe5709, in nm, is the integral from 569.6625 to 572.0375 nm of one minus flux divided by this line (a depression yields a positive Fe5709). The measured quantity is 0.09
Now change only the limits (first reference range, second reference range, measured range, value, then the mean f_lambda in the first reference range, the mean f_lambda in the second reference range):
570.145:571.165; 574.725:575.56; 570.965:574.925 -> -0.114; 84.5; 88.7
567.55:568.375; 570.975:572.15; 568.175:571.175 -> -0.002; 89.1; 86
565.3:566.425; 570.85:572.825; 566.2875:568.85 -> -0.106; 84.2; 87.2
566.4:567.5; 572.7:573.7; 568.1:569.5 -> -0.005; 88.2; 90.3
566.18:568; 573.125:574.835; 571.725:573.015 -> 0.006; 88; 90.8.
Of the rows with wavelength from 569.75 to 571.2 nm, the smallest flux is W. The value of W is 82.11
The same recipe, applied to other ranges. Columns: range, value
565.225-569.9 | 83.37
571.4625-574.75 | 85.73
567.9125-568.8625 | 89.07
